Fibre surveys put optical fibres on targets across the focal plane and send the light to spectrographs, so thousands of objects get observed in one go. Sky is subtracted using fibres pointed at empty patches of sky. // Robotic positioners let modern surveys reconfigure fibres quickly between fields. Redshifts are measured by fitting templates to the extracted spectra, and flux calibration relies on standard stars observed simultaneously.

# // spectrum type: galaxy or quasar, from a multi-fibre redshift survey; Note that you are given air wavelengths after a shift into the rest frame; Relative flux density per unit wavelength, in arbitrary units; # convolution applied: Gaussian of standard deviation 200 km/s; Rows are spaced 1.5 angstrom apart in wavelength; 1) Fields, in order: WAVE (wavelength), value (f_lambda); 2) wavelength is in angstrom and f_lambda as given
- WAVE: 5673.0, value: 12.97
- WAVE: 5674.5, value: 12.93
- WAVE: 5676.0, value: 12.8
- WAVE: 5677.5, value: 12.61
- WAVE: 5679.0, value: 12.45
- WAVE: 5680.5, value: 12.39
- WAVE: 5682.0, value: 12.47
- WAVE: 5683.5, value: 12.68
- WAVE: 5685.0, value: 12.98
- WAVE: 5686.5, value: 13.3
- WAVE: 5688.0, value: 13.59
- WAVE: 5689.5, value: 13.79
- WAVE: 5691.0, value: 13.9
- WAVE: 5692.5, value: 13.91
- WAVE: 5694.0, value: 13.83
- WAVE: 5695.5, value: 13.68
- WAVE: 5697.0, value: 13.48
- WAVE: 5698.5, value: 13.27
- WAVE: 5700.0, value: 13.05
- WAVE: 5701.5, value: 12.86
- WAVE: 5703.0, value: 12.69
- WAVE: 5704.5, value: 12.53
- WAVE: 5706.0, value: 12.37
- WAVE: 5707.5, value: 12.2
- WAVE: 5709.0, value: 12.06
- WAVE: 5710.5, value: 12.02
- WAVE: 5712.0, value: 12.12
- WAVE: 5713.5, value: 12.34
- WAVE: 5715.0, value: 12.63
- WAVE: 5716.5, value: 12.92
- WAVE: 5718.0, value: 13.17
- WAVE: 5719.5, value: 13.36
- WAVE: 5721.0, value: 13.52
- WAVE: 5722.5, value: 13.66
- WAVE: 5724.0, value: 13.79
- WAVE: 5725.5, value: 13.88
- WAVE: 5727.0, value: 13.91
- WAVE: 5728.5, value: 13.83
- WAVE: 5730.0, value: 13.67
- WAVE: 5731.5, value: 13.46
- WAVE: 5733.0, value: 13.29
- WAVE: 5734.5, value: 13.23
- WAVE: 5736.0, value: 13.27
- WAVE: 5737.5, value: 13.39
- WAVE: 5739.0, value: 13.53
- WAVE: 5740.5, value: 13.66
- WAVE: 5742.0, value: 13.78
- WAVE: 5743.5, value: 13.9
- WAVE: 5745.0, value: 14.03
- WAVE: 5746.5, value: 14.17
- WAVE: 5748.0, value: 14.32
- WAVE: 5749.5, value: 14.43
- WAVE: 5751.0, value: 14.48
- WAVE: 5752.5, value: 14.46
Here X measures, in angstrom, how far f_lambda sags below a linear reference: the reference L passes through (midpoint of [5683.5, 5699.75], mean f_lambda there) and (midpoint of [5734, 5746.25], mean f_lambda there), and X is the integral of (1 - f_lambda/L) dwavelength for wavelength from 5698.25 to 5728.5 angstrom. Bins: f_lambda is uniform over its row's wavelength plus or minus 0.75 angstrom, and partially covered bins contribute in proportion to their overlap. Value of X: 1.4 angstrom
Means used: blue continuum 13.5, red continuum 13.6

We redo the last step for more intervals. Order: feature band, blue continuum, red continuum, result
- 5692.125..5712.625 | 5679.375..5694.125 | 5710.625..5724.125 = 0.41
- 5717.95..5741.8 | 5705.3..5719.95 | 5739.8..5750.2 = -0.43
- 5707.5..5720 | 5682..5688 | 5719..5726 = 0.88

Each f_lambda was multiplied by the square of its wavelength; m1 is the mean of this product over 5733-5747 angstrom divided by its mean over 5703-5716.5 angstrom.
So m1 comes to 1.1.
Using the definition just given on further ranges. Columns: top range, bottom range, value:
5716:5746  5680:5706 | 1.04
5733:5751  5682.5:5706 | 1.06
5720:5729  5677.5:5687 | 1.10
